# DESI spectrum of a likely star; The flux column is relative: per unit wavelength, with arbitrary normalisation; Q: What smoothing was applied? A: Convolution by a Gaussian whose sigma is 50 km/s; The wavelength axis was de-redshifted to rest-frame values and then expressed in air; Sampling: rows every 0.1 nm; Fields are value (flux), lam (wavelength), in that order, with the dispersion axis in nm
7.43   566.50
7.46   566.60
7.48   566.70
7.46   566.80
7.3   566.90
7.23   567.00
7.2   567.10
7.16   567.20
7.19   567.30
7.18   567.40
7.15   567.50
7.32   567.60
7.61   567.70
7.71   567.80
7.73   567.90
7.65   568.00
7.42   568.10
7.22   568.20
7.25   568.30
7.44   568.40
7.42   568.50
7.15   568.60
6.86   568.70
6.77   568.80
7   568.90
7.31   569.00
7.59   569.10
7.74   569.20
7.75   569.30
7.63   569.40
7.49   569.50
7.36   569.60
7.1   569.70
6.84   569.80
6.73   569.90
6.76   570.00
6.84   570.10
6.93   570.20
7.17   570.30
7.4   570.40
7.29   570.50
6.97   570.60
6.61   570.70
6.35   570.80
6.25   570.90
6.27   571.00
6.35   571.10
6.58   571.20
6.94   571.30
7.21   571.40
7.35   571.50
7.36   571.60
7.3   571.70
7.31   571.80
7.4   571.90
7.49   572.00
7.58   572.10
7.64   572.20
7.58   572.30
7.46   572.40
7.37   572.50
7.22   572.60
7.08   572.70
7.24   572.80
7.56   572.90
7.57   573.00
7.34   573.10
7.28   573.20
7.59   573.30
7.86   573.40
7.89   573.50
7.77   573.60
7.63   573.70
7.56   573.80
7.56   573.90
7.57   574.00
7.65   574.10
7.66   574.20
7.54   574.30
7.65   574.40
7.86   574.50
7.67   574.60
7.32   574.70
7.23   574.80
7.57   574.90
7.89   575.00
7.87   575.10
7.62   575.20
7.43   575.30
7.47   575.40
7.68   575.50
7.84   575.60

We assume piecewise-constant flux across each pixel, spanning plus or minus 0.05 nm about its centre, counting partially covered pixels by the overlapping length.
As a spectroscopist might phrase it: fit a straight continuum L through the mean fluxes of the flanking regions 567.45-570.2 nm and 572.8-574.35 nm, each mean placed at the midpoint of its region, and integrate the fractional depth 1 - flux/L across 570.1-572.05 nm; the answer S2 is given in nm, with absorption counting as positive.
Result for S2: 0.12 nm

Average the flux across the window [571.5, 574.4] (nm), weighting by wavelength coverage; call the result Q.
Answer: 7.5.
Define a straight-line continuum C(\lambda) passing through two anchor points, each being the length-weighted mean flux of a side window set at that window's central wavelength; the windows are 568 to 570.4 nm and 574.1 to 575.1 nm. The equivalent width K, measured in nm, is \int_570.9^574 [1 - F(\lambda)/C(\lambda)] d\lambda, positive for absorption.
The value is 0.05 nm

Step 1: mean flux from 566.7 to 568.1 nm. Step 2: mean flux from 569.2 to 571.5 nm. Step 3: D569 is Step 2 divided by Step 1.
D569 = 0.94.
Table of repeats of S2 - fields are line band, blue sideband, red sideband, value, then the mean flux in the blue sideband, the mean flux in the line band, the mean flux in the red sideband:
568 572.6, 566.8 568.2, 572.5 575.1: 0.181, 7.37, 7.16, 7.55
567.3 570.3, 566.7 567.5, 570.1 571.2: -0.109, 7.25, 7.27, 6.75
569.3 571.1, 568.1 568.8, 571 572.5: 0.067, 7.21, 6.95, 7.22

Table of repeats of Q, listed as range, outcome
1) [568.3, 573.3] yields 7.17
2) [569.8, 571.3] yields 6.76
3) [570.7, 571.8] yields 6.81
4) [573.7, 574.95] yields 7.57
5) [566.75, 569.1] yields 7.3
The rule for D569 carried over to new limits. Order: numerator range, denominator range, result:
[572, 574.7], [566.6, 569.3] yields 1.03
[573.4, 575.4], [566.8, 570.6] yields 1.05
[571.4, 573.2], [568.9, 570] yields 1.01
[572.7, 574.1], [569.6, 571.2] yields 1.11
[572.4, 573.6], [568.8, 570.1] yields 1.03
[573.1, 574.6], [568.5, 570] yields 1.06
